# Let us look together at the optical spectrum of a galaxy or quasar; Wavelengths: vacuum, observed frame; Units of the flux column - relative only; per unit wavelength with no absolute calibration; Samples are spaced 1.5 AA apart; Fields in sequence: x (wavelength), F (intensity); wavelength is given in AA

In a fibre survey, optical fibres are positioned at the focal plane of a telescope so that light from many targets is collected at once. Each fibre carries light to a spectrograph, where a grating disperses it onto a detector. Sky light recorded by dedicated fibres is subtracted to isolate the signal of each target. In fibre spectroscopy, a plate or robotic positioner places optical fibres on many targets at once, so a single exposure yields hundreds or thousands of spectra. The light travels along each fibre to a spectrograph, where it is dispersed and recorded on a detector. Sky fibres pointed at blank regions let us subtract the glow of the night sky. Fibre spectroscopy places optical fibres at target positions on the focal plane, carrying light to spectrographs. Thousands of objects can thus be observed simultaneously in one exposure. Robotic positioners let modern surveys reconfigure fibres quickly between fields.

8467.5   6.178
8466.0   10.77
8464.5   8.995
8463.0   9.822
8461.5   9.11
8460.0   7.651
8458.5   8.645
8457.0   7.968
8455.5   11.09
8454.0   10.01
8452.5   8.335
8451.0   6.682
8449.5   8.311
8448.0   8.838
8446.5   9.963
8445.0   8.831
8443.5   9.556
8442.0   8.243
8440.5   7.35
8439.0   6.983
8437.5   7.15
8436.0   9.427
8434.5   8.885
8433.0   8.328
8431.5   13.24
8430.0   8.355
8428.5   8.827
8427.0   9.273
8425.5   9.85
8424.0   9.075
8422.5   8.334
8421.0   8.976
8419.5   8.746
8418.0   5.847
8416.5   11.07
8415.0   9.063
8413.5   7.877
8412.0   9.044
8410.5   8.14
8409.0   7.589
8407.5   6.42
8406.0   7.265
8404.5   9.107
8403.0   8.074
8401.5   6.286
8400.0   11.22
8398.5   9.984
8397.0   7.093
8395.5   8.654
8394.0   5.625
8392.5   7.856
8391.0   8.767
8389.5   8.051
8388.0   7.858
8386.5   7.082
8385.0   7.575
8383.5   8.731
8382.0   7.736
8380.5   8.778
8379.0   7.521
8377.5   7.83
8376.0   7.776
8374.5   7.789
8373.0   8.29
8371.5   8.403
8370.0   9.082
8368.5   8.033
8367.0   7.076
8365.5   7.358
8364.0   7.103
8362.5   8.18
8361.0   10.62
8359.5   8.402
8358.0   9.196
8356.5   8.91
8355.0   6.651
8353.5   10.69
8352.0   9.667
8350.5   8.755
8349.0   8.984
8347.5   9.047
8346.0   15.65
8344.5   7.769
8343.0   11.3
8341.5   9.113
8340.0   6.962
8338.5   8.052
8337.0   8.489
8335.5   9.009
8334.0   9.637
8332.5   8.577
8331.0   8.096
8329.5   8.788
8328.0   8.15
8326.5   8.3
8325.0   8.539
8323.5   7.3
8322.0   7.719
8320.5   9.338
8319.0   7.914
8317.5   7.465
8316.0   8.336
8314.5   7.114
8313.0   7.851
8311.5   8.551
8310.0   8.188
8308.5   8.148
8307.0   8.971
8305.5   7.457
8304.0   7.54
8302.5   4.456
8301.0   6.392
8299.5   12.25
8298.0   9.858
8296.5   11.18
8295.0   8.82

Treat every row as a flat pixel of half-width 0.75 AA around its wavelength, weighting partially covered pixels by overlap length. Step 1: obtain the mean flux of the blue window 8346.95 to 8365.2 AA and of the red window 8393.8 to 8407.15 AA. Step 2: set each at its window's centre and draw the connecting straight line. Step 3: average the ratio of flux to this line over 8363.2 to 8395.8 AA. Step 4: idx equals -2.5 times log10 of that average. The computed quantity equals 0.08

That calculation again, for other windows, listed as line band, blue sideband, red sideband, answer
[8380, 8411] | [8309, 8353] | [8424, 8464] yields 0.11 mag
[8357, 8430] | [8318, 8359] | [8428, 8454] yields 0.07 mag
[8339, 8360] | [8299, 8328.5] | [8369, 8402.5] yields -0.17 mag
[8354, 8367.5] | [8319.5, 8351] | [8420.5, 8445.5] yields 0.09 mag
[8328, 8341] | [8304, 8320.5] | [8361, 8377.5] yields -0.05 mag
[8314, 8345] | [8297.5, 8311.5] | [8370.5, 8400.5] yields -0.04 mag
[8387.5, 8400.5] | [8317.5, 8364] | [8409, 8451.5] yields 0.06 mag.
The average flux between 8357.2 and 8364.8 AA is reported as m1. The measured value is 8.69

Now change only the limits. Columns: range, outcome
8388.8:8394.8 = 7.58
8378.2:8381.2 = 8.13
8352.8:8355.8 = 8.64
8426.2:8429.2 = 9.07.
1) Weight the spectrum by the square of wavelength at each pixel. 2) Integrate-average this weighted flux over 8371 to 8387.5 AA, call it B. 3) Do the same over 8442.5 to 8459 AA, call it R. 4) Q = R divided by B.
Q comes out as 1.14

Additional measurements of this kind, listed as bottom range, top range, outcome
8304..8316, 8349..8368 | 1.08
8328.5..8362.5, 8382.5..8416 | 0.89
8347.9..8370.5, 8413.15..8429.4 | 1.04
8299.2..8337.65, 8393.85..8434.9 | 1.09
